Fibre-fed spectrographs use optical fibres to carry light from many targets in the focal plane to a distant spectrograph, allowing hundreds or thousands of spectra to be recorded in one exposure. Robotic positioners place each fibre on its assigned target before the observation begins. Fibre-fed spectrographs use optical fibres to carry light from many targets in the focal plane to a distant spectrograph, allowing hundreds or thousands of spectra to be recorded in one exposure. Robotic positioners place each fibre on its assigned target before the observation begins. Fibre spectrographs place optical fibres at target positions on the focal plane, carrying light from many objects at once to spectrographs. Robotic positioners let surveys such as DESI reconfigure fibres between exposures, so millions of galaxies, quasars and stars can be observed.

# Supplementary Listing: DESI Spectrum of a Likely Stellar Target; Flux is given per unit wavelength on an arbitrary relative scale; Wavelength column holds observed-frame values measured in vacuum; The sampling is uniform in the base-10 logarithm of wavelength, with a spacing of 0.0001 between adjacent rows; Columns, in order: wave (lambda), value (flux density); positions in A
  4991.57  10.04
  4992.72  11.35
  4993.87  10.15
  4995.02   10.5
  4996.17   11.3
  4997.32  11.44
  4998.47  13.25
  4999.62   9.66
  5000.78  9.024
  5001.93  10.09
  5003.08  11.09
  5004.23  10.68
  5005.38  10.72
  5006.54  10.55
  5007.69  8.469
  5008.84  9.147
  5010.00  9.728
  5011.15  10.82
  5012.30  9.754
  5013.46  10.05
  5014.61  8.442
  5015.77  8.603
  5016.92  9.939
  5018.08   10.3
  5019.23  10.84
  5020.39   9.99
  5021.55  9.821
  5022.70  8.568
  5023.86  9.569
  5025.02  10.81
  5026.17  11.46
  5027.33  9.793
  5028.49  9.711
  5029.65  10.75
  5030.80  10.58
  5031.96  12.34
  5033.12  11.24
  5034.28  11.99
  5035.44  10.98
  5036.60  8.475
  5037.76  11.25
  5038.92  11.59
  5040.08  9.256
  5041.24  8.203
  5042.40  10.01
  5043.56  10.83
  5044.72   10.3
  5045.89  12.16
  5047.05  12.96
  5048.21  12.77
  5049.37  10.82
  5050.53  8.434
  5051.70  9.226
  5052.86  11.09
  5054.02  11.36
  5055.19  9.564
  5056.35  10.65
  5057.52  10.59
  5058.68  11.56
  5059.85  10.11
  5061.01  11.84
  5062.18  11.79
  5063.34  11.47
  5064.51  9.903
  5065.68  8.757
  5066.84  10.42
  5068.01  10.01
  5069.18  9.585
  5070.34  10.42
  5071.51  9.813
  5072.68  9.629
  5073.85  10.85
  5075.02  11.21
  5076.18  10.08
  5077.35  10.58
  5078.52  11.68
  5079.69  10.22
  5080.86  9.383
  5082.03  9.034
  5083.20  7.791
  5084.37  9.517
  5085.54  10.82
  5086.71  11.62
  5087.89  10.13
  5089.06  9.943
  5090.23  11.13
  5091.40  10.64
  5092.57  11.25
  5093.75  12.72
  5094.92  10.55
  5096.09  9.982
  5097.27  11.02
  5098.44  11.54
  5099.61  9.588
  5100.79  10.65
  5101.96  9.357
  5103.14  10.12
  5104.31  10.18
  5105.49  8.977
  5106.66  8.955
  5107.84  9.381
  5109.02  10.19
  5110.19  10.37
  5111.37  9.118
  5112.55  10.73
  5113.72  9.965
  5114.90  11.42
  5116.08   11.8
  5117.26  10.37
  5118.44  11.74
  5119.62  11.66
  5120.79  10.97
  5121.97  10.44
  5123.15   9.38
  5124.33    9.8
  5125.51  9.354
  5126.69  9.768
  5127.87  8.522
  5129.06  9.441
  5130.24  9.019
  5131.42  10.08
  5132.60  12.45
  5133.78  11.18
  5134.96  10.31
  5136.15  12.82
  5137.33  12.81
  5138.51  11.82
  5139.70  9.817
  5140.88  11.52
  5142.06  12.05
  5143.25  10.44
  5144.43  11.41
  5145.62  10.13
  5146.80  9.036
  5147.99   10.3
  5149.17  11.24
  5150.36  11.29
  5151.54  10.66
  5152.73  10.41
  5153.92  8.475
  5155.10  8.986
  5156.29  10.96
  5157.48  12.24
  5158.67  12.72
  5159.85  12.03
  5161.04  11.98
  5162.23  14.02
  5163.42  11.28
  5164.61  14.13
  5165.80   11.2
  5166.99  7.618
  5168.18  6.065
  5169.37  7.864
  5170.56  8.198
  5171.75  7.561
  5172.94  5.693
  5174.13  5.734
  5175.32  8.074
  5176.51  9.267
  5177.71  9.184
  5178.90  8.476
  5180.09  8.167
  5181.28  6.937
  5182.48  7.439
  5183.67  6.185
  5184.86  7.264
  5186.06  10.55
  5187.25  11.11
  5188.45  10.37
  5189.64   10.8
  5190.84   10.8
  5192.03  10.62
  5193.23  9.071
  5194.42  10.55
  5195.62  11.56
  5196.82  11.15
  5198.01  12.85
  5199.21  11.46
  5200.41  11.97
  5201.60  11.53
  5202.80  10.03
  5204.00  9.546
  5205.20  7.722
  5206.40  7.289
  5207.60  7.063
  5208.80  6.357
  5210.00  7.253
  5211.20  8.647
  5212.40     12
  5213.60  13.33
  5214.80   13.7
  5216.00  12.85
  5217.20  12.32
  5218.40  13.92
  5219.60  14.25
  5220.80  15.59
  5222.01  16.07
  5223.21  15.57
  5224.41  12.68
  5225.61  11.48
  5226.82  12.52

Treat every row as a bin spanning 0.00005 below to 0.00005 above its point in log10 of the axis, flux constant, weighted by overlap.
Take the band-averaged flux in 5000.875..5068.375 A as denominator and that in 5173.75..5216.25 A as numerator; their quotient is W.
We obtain 0.9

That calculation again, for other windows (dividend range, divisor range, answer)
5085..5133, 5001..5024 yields 1.05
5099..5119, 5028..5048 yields 0.94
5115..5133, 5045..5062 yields 0.94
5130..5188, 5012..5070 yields 0.96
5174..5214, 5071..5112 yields 0.92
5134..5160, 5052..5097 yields 1.05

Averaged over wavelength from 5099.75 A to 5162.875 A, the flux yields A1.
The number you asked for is 10.6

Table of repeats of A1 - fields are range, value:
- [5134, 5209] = 9.96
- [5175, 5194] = 9.05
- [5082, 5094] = 10.4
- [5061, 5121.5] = 10.4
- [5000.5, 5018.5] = 9.85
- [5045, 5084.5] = 10.5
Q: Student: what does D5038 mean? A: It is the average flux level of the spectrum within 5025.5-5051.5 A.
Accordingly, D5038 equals 10.7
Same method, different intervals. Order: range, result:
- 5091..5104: 10.7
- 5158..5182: 9.31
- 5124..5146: 10.7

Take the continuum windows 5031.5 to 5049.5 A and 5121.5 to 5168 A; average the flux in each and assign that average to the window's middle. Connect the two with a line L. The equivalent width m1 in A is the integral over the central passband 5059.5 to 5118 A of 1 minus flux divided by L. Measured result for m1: 2.8 A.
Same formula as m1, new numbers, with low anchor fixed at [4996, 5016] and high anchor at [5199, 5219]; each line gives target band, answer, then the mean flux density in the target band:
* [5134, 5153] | -1.3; 11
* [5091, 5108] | -0.1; 10.3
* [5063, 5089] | 0.3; 10.1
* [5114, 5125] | -0.6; 10.8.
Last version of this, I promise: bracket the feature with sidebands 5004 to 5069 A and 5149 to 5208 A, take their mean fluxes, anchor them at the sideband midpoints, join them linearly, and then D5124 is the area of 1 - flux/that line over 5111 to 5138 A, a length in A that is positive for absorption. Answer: -1.6 A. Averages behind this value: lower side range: 10.4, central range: 10.6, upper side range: 9.74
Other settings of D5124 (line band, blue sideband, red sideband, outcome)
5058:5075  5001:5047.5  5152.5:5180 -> -0.64 A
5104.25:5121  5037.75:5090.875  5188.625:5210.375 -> -0.23 A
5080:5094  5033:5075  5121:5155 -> 0.33 A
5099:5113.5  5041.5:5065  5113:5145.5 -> 1.30 A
